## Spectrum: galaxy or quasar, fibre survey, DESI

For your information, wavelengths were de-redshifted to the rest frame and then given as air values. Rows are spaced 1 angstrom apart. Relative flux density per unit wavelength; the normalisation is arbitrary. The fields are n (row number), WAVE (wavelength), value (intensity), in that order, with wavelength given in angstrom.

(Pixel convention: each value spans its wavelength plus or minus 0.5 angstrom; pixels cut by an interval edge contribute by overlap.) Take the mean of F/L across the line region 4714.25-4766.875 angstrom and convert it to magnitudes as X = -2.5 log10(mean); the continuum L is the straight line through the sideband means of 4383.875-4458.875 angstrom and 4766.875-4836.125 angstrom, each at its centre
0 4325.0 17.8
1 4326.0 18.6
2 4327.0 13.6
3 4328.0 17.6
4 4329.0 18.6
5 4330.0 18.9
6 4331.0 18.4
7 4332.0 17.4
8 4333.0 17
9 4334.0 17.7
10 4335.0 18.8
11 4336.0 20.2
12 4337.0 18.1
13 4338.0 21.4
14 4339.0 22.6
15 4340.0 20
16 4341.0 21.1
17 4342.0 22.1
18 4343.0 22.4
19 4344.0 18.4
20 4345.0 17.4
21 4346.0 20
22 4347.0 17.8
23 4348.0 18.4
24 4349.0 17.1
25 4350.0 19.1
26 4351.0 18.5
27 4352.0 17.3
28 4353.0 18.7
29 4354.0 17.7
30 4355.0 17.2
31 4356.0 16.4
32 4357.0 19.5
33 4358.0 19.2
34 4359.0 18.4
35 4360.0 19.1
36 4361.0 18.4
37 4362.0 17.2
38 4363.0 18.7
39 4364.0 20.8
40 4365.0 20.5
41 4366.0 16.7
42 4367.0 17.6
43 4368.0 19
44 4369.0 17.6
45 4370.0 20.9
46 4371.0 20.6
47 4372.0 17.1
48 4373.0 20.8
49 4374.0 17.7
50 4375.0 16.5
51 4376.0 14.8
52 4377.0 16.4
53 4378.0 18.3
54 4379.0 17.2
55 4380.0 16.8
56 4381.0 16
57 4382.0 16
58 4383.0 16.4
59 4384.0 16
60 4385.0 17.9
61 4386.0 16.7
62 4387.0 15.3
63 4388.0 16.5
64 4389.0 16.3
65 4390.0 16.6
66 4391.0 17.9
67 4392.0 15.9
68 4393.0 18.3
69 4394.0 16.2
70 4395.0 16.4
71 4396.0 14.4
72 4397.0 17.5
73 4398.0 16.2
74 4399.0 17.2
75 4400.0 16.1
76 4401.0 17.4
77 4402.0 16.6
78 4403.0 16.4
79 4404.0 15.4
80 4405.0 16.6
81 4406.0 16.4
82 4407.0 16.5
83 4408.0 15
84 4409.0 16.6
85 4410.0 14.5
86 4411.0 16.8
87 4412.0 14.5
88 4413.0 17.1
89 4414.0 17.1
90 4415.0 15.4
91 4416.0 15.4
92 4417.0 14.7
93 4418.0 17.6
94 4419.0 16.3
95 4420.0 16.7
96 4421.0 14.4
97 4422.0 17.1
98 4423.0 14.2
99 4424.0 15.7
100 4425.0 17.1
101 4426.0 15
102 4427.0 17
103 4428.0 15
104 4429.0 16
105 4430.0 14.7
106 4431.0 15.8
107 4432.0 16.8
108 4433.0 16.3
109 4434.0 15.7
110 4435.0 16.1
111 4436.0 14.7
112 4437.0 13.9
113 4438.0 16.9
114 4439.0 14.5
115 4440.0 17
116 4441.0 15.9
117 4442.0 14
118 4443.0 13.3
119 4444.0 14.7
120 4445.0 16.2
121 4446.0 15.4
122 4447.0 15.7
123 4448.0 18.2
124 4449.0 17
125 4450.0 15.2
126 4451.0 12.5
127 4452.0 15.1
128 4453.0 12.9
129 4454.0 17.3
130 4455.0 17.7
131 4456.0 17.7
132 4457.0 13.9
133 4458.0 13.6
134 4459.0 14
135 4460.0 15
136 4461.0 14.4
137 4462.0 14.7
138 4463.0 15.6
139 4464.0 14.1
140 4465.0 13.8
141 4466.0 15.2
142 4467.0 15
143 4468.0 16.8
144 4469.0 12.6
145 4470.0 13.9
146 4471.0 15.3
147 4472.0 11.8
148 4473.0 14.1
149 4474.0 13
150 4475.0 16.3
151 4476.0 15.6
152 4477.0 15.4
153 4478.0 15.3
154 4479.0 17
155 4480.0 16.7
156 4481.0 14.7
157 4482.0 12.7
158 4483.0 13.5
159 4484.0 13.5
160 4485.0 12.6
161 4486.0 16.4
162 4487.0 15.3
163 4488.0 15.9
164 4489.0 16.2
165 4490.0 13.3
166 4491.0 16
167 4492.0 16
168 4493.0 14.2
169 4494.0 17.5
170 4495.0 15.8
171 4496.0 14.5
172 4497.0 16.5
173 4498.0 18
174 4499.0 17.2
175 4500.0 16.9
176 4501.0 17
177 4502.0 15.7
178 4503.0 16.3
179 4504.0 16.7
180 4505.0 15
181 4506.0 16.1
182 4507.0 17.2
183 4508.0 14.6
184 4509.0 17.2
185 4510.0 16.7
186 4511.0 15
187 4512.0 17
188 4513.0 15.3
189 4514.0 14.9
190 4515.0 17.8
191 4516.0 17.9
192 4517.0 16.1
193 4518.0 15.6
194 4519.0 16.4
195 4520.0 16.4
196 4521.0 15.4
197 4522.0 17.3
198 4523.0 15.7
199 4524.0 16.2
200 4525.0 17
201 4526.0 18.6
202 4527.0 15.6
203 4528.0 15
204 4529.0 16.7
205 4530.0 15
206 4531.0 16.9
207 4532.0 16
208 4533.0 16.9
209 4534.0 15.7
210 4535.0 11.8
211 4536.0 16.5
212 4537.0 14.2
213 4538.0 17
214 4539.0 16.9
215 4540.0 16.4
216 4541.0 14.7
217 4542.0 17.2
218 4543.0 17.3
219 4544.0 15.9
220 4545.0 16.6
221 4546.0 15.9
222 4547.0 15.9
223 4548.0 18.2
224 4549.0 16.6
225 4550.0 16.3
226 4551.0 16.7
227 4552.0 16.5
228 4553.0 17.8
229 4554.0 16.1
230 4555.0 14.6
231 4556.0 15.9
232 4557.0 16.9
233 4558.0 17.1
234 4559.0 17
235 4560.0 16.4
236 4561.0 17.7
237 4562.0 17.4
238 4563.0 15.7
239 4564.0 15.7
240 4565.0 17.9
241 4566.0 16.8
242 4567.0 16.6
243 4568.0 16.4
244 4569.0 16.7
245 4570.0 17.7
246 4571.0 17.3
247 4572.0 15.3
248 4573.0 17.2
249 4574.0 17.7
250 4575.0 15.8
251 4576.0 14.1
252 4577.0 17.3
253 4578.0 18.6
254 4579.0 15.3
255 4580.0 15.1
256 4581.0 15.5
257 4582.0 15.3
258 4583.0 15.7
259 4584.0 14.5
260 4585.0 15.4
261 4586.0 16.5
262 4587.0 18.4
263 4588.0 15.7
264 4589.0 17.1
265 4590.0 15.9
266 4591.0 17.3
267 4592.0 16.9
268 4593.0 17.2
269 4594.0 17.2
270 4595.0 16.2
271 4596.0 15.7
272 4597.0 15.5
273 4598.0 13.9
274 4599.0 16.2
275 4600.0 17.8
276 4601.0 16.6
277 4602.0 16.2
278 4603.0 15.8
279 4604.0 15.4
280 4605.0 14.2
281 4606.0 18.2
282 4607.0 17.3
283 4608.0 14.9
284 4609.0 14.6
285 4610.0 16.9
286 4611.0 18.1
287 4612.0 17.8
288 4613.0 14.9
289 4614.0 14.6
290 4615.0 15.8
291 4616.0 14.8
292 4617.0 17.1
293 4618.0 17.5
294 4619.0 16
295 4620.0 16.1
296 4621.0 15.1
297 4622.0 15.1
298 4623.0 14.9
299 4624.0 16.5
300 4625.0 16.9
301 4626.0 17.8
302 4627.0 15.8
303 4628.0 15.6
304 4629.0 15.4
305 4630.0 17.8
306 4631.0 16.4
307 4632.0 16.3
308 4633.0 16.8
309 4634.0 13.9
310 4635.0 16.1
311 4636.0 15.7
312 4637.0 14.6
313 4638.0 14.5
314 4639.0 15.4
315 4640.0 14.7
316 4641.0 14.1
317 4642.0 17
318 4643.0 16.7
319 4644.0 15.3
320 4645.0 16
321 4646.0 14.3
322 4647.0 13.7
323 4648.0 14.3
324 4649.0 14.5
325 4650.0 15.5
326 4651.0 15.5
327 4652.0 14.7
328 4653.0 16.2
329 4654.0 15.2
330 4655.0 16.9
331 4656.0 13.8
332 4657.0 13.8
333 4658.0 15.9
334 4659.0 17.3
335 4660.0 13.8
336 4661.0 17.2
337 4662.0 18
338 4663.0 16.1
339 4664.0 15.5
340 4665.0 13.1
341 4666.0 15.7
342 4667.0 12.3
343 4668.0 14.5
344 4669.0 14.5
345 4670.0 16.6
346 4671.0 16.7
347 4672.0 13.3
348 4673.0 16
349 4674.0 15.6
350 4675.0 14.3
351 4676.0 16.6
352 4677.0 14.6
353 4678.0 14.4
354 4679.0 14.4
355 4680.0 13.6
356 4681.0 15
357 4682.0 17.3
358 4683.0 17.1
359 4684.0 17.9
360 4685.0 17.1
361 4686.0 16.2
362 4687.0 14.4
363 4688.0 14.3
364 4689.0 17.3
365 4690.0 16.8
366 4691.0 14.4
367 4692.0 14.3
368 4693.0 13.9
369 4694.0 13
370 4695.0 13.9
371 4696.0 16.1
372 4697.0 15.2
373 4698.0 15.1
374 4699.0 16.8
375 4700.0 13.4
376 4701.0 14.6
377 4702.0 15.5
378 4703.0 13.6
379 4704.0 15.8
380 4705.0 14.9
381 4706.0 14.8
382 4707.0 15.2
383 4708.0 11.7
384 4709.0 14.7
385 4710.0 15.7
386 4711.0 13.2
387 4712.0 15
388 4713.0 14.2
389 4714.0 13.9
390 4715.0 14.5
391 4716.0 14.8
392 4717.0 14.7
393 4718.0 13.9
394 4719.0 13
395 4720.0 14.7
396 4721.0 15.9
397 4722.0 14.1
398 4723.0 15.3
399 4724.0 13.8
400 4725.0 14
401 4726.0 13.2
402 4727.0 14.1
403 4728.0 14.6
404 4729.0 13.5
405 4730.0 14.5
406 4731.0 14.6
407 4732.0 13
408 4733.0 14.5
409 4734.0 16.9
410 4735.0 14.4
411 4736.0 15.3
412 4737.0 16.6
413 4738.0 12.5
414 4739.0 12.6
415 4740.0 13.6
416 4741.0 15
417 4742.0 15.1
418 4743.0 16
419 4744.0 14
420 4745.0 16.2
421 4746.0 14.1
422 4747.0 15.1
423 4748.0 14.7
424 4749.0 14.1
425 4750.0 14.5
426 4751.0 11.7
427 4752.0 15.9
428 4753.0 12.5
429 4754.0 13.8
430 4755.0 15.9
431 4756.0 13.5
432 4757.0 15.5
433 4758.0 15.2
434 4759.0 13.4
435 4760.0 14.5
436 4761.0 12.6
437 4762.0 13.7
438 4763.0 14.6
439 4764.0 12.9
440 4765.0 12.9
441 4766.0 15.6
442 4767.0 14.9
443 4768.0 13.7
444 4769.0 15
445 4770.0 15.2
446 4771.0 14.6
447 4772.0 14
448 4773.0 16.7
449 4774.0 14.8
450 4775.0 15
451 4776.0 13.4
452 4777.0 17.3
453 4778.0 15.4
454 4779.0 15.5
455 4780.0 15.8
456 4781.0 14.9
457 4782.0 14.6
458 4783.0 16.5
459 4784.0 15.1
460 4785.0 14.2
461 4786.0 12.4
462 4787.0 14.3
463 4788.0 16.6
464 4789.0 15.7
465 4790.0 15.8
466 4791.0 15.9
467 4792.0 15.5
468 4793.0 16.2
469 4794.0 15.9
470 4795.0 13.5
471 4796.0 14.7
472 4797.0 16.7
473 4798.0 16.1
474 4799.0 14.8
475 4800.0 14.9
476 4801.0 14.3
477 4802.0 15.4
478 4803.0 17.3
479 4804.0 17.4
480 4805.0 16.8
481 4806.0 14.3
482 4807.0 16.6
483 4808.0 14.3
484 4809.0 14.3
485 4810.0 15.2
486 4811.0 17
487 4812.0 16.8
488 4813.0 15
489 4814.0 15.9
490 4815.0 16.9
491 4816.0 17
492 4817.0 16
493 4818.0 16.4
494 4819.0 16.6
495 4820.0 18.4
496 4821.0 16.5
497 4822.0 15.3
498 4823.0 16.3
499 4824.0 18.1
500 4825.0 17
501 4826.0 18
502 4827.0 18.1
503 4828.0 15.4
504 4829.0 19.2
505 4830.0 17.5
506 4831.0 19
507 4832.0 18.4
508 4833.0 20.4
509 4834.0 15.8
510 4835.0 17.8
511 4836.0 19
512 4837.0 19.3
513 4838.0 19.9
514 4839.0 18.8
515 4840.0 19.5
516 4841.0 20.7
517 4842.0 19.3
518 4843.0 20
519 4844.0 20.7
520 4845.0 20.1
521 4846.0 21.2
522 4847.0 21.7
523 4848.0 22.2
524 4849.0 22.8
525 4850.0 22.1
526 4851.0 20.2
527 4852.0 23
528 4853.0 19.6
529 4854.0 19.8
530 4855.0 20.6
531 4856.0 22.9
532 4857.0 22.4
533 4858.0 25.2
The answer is 0.12 mag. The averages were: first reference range 15.9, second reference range 16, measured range 14.3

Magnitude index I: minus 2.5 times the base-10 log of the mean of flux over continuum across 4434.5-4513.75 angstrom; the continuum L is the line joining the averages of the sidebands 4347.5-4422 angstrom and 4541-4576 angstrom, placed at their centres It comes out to 0.10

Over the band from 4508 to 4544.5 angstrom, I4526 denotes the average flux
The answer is 16.2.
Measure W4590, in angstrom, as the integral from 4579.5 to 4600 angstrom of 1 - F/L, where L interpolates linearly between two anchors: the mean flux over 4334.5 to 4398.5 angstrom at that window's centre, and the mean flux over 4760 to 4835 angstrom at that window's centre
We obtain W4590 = 0.93 angstrom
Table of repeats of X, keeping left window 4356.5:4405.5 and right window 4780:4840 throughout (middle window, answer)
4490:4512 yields 0.063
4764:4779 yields 0.114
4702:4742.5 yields 0.154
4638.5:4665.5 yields 0.095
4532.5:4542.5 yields 0.086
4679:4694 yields 0.076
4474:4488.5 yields 0.146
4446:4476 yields 0.154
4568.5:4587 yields 0.046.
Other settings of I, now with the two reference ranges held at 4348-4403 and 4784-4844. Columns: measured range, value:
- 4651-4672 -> 0.11 mag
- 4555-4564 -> 0.04 mag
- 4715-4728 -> 0.18 mag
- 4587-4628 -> 0.06 mag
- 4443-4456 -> 0.11 mag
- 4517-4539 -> 0.08 mag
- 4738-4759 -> 0.17 mag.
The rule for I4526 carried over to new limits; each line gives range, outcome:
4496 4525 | 16.3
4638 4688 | 15.3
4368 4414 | 16.8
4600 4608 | 16.3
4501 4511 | 16.1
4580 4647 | 16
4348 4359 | 18.1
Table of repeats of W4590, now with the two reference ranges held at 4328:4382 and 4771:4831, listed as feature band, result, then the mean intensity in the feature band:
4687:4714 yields 2.9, 14.7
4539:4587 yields 2.4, 16.4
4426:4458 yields 4.4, 15.5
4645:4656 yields 1.1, 15.1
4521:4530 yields 0.6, 16.4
